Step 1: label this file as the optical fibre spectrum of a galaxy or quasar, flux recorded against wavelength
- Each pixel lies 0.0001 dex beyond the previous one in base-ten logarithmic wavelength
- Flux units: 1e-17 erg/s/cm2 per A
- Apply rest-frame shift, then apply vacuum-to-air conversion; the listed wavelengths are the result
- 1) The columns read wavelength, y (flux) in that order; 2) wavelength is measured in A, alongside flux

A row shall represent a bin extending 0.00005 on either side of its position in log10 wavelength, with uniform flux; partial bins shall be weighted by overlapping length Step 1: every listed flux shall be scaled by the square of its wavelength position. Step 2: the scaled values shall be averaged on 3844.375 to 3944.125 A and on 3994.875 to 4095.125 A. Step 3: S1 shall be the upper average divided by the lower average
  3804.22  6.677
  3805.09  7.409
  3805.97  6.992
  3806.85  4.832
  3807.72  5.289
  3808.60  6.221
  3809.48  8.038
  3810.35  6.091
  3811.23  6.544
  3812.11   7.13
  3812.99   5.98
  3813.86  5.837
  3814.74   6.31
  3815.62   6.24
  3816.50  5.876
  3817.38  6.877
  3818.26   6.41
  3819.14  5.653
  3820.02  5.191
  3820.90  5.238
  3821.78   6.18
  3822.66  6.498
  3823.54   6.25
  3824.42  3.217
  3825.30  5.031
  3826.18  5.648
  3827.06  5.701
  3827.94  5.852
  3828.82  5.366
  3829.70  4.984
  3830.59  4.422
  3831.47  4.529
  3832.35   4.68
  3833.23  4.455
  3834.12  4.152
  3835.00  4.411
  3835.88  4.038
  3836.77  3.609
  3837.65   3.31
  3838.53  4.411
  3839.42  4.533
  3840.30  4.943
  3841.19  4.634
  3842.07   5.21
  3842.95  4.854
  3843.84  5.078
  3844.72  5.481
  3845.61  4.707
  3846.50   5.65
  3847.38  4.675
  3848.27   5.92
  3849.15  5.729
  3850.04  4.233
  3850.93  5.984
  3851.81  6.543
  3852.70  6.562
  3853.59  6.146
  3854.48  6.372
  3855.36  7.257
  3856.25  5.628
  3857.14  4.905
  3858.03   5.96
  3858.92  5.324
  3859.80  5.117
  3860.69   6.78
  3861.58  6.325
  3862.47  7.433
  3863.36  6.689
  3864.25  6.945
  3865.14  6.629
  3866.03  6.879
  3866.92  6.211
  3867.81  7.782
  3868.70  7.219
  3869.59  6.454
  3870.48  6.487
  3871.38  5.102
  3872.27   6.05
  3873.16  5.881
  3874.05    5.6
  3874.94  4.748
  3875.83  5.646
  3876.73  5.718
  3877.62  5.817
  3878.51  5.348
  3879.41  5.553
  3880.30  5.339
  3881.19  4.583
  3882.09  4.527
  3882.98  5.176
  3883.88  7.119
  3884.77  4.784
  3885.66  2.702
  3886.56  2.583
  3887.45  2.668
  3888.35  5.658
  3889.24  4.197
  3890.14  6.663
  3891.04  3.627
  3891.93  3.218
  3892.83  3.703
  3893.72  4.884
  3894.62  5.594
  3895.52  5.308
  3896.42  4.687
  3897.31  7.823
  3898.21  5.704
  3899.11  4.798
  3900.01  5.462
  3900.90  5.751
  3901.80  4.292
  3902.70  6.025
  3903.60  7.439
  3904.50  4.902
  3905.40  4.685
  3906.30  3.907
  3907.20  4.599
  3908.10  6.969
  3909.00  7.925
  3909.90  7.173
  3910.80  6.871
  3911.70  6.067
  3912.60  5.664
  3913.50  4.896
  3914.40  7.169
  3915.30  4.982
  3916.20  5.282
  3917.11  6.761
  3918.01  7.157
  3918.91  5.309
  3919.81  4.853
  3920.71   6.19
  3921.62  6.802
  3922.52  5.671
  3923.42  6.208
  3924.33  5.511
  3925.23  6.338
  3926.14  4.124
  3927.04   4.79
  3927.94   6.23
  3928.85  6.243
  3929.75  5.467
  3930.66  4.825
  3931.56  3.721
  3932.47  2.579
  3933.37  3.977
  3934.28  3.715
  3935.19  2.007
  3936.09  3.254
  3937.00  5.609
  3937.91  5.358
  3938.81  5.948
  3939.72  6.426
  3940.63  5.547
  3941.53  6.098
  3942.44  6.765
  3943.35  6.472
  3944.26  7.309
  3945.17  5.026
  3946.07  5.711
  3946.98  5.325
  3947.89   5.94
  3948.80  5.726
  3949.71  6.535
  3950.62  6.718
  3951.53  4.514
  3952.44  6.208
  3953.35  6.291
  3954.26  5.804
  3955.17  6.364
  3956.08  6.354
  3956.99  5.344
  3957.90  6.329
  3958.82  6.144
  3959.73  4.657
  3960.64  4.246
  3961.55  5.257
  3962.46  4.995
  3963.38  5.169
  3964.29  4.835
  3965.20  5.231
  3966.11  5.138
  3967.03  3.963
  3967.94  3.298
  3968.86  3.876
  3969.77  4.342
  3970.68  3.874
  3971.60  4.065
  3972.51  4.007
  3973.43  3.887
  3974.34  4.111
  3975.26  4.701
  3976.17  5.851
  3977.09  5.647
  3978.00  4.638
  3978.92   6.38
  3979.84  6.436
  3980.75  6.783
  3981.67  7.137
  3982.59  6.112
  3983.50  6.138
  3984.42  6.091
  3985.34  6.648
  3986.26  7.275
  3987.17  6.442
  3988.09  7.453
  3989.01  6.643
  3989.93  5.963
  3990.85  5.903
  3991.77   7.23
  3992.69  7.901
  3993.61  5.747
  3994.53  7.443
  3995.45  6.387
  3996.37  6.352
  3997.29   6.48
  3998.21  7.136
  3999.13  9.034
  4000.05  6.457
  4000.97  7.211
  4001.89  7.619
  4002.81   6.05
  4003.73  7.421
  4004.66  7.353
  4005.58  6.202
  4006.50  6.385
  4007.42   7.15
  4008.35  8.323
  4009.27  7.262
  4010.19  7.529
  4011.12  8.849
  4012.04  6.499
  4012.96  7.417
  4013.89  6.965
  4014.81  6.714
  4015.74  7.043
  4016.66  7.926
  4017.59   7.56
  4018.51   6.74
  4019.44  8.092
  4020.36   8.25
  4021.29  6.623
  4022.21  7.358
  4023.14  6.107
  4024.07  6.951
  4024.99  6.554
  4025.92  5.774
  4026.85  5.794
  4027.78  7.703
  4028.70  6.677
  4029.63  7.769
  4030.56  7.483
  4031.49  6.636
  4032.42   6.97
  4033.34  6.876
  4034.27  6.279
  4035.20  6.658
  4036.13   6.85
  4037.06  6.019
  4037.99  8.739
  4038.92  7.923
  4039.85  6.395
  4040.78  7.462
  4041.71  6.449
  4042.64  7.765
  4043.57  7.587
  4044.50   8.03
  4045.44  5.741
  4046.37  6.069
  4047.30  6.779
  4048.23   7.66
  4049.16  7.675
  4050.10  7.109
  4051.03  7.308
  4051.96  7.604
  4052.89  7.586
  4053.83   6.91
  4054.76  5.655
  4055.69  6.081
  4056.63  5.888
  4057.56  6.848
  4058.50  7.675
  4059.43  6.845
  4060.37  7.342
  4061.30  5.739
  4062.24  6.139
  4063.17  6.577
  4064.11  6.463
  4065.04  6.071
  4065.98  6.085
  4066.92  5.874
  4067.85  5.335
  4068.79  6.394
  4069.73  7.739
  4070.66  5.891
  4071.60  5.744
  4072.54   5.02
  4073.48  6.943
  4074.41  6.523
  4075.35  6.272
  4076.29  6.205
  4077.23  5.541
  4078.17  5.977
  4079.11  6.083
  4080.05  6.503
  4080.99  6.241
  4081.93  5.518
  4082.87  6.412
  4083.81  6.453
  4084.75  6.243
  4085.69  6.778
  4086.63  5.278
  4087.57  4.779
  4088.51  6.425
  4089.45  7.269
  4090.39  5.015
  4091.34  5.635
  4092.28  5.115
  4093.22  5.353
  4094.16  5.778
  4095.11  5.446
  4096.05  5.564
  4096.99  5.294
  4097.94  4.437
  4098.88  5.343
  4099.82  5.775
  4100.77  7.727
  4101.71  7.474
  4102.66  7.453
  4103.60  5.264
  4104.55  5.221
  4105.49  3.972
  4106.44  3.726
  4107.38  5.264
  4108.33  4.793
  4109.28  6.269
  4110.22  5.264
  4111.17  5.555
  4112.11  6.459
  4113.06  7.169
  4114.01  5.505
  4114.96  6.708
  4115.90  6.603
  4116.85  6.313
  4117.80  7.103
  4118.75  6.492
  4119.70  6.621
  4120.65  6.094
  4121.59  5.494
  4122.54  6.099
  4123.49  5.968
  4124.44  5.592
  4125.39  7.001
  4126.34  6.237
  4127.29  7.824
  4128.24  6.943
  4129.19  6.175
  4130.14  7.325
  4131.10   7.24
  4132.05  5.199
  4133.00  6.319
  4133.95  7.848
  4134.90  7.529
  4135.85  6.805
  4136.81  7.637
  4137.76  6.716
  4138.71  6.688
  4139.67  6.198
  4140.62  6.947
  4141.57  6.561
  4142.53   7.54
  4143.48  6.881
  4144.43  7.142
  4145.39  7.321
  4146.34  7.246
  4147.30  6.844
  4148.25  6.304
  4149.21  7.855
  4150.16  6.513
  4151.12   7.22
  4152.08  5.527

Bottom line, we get 1.30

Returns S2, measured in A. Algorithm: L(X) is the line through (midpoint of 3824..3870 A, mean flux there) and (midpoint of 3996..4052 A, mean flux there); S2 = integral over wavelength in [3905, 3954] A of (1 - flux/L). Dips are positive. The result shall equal 5.1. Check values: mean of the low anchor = 5.48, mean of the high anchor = 7.1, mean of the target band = 5.58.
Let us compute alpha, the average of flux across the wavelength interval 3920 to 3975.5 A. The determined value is 5.2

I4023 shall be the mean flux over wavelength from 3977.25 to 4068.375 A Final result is 6.87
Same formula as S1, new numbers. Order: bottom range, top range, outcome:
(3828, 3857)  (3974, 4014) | 1.42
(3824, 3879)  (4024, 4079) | 1.34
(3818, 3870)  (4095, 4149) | 1.32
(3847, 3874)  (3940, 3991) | 0.96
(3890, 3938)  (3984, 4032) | 1.38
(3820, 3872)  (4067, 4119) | 1.22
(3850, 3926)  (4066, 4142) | 1.20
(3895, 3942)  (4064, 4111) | 1.16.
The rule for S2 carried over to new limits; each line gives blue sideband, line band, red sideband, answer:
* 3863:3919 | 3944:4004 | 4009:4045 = 6.21 A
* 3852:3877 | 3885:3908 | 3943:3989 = 4.33 A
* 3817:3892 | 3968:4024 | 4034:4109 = -4.87 A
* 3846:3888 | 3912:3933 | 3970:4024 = 2.00 A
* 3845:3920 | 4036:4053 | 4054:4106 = -3.47 A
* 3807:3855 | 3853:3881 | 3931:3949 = -4.06 A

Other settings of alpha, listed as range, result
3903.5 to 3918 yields 5.96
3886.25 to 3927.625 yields 5.47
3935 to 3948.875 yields 5.6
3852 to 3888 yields 5.75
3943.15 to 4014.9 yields 6.08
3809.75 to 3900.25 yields 5.45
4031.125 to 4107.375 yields 6.33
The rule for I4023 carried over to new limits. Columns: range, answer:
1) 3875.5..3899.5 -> 4.94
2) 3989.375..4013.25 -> 7.05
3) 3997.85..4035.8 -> 7.11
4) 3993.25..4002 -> 6.98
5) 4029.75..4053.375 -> 7.11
